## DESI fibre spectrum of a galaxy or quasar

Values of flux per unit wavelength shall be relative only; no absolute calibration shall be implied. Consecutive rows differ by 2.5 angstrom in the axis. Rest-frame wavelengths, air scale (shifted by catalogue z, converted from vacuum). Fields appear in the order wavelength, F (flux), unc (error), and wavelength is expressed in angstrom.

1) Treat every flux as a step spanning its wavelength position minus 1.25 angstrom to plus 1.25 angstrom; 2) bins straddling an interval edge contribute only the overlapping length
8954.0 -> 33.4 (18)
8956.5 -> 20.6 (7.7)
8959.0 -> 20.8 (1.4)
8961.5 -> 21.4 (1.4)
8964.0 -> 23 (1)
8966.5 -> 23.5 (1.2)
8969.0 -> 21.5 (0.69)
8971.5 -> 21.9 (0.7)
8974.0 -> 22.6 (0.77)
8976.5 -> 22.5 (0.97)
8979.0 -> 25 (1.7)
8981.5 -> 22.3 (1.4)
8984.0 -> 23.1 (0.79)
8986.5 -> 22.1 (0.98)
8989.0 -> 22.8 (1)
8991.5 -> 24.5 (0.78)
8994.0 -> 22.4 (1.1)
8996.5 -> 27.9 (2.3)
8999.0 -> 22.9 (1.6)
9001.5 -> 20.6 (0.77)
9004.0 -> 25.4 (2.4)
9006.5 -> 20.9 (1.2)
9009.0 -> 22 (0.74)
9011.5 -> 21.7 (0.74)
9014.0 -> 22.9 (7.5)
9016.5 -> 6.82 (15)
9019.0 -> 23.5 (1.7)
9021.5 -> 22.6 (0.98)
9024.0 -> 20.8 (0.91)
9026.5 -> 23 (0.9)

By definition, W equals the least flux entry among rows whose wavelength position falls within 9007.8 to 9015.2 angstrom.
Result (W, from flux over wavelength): 21.7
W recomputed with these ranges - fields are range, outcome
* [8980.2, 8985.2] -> 22.3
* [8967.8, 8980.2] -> 21.5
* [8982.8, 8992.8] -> 22.1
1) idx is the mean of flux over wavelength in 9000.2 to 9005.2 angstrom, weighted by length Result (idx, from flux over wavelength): 23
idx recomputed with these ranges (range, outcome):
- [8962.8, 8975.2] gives 22.5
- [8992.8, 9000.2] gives 24.4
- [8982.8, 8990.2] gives 22.7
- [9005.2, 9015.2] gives 21.9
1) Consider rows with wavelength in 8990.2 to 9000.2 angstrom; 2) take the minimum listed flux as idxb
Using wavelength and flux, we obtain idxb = 22.4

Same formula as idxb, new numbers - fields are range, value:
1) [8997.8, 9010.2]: 20.6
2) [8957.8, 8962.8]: 20.8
